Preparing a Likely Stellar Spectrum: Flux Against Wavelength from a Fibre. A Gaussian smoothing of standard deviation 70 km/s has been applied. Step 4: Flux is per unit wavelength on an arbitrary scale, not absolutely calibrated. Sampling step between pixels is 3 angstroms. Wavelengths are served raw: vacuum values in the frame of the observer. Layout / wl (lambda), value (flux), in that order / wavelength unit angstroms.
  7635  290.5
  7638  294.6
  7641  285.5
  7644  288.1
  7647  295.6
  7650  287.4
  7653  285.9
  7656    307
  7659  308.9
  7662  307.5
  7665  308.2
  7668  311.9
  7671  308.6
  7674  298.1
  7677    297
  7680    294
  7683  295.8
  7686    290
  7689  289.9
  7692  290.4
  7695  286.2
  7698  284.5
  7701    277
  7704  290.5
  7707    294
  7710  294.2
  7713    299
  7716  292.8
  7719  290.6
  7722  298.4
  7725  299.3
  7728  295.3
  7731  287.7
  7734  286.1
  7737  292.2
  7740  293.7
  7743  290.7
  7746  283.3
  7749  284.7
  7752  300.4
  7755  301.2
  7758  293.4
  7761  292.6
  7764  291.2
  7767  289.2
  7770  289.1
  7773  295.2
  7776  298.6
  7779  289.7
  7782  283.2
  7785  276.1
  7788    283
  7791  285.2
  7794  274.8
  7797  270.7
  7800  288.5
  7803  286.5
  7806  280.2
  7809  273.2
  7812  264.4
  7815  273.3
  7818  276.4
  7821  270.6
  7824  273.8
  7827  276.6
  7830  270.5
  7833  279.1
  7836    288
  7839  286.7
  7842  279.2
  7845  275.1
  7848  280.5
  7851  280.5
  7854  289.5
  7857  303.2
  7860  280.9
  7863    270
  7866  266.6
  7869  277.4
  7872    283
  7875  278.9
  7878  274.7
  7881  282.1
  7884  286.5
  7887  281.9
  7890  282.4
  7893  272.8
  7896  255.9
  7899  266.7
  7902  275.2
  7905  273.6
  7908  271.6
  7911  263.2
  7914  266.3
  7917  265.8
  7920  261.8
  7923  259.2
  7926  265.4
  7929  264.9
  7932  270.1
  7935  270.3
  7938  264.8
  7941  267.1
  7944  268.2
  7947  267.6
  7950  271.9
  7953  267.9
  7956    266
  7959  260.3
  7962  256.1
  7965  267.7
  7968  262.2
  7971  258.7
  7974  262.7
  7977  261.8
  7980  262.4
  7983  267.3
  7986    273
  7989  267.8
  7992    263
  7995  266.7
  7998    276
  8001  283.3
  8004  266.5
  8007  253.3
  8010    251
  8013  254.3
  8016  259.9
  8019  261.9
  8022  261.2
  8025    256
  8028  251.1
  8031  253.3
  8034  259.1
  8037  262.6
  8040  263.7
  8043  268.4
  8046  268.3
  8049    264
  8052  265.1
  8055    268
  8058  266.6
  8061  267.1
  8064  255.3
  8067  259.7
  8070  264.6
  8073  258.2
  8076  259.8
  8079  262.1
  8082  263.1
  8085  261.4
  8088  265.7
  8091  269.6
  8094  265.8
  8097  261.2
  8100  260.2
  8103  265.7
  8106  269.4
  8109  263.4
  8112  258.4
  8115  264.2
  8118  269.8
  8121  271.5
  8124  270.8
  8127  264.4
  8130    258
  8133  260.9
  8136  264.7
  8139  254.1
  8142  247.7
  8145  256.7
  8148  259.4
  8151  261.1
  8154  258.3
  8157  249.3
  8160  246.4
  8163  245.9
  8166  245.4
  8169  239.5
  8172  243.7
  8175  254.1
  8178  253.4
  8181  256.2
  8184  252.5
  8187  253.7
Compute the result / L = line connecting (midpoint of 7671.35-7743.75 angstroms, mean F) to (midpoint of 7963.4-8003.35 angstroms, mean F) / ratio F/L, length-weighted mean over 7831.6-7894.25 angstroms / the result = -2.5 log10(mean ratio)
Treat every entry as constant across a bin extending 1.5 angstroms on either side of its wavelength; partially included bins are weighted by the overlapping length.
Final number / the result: -0.01 mag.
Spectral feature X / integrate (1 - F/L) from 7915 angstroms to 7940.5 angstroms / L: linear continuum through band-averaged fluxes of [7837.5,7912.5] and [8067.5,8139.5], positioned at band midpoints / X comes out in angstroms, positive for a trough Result 0.83 angstroms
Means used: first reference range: 278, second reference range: 264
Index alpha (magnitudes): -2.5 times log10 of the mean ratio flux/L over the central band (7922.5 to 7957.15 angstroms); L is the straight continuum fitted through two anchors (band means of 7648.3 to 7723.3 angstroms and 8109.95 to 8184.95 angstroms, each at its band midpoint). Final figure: 0.03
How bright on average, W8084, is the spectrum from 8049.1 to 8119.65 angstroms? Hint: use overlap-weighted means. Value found 264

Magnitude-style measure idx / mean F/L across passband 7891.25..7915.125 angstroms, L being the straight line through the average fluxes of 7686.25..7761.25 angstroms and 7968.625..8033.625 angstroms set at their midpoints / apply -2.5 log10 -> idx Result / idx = 0.017 mag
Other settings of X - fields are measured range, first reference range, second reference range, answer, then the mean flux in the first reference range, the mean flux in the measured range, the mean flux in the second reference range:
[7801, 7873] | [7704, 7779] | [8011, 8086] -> 1.1 angstroms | 293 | 279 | 261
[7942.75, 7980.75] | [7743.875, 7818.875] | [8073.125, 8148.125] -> 1.2 angstroms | 285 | 264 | 263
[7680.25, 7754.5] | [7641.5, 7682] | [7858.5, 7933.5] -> 0.4 angstroms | 299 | 291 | 272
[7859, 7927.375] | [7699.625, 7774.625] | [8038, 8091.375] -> 1.6 angstroms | 292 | 272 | 264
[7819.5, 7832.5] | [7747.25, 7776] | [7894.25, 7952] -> 0.4 angstroms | 293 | 273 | 267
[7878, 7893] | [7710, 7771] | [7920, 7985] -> -0.4 angstroms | 293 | 281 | 265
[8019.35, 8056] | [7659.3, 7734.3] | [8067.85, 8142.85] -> 0.9 angstroms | 295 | 262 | 263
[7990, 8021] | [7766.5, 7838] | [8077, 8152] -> 0.6 angstroms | 281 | 264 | 263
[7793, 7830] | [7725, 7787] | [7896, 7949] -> 1.0 angstroms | 291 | 276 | 267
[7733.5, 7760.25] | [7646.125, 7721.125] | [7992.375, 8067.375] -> -0.2 angstroms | 295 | 292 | 263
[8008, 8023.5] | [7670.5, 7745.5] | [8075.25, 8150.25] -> 0.7 angstroms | 292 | 258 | 263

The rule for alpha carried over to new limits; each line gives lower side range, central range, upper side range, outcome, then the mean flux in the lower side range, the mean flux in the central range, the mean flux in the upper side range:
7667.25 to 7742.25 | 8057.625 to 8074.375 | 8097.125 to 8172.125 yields 0.01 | 293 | 262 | 258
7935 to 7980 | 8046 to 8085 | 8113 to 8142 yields 0.00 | 265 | 263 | 263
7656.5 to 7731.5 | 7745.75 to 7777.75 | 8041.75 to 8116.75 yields -0.01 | 296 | 293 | 264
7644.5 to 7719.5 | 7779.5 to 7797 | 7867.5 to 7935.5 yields 0.01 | 295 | 280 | 272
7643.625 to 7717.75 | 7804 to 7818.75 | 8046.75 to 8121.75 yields 0.04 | 295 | 274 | 264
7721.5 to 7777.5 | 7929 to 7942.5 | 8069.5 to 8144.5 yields 0.04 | 293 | 268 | 263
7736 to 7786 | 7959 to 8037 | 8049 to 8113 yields 0.03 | 291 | 262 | 263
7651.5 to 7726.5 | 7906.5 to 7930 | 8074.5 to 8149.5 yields 0.05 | 296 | 265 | 263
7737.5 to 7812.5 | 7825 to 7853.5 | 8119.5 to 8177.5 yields 0.01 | 287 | 280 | 255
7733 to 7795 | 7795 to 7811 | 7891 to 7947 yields 0.02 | 289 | 279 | 267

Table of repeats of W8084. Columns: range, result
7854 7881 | 280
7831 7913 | 278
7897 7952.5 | 267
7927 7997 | 266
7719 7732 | 295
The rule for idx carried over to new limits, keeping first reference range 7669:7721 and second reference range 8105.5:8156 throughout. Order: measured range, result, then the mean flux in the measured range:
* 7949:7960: 0.03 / 267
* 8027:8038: 0.05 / 256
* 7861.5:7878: 0.02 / 275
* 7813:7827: 0.04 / 274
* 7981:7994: 0.02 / 268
